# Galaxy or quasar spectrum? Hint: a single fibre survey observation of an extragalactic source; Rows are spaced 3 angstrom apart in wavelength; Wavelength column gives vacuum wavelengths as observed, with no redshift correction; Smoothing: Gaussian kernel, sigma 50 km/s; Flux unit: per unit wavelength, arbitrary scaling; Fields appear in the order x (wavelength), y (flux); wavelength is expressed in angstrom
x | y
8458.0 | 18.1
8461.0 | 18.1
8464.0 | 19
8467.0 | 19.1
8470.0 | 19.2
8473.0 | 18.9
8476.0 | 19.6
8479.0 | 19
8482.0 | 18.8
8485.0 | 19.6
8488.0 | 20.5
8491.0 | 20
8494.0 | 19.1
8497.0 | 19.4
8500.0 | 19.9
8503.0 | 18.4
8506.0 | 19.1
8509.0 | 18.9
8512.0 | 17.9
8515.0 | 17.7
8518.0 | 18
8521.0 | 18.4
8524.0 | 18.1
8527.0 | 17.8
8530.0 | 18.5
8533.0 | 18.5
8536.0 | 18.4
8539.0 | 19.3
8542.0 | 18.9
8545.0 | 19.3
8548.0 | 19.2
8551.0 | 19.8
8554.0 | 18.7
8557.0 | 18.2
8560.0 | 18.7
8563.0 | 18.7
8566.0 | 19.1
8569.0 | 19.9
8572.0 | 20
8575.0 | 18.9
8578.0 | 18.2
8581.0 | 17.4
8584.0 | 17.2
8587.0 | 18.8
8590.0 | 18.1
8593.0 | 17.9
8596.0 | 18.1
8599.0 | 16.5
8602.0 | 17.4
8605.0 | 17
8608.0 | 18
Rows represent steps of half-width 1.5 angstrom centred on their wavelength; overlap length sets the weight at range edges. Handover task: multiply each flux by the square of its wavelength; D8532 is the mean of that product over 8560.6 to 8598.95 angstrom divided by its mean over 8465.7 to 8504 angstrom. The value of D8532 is 0.97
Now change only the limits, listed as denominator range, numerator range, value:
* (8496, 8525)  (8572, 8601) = 0.99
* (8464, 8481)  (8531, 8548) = 1.00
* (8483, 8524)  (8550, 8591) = 1.00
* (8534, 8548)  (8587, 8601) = 0.95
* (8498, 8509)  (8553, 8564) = 0.98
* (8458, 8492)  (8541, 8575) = 1.02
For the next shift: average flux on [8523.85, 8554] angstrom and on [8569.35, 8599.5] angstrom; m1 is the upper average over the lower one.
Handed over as 1.0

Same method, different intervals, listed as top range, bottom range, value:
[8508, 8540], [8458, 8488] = 0.96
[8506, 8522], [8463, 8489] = 0.95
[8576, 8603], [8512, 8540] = 0.97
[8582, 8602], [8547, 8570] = 0.93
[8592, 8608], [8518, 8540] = 0.95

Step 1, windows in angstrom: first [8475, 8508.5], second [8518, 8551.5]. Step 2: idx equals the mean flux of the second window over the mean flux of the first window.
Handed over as 0.96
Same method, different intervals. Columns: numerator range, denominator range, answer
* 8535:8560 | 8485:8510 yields 0.98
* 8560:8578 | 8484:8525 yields 1.01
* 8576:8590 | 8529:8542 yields 0.96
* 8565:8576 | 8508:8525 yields 1.08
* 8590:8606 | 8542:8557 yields 0.91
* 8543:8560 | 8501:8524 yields 1.04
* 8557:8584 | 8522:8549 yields 1.00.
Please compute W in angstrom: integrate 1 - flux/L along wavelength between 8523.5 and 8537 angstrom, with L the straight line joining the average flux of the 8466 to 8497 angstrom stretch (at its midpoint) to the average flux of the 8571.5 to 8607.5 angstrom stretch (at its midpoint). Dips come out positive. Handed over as 0.32 angstrom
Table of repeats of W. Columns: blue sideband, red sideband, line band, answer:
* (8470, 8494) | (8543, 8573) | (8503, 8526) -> 1.2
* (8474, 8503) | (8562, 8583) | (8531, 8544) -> 0.2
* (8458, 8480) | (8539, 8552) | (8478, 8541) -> 0.9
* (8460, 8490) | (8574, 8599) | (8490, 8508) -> -0.3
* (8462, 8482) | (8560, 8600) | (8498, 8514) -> 0.0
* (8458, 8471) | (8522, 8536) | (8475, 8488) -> -0.5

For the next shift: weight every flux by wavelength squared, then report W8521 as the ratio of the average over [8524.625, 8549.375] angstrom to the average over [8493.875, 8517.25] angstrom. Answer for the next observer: 1.01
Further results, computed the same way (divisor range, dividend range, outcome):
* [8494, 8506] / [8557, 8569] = 1.00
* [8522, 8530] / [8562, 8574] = 1.09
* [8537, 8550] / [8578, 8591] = 0.94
